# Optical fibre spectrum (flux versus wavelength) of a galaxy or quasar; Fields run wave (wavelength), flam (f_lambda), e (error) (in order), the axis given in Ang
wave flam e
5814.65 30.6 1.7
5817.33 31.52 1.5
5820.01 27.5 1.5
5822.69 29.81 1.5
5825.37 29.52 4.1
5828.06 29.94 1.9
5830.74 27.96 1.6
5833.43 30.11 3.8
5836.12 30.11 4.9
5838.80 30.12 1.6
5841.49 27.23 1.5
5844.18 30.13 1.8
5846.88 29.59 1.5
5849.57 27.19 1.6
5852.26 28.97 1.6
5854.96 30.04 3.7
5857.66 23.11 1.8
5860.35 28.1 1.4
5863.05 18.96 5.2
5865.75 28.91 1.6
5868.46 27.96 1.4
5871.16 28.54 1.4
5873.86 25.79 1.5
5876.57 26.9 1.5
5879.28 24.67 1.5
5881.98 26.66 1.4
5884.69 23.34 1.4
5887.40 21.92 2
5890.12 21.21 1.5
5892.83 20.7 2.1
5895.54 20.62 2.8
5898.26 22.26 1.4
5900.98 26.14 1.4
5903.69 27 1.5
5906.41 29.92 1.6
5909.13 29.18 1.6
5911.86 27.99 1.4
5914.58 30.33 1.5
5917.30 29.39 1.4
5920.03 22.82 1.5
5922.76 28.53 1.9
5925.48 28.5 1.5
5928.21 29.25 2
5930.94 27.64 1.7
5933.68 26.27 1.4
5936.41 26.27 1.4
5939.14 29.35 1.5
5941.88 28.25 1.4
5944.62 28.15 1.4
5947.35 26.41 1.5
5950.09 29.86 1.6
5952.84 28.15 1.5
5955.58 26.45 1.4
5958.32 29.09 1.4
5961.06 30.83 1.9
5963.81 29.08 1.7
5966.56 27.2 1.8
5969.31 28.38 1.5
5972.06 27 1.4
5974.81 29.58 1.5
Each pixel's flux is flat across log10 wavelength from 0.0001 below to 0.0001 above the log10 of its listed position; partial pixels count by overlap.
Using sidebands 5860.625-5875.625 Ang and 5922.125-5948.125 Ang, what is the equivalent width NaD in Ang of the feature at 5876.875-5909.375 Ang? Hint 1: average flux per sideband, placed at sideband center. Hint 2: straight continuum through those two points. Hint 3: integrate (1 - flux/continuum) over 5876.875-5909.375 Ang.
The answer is 3.0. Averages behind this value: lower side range 26.2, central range 24.4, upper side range 27.9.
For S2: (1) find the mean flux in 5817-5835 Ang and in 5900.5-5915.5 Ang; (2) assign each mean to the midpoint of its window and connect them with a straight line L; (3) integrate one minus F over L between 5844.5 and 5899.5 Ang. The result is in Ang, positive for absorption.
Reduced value 6.73 Ang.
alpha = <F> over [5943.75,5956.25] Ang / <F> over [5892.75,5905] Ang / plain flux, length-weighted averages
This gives 1.18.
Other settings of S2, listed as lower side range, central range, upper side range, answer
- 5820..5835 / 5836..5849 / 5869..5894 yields -0.59 Ang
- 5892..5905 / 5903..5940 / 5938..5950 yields -3.22 Ang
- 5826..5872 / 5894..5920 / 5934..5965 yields 1.35 Ang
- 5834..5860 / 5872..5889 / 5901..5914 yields 2.10 Ang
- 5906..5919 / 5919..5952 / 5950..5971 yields 1.34 Ang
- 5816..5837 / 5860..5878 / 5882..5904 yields -0.75 Ang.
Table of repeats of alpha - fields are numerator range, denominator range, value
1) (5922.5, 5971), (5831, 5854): 0.97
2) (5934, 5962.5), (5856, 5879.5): 1.09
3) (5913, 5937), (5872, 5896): 1.17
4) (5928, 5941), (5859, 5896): 1.12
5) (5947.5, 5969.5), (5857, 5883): 1.09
